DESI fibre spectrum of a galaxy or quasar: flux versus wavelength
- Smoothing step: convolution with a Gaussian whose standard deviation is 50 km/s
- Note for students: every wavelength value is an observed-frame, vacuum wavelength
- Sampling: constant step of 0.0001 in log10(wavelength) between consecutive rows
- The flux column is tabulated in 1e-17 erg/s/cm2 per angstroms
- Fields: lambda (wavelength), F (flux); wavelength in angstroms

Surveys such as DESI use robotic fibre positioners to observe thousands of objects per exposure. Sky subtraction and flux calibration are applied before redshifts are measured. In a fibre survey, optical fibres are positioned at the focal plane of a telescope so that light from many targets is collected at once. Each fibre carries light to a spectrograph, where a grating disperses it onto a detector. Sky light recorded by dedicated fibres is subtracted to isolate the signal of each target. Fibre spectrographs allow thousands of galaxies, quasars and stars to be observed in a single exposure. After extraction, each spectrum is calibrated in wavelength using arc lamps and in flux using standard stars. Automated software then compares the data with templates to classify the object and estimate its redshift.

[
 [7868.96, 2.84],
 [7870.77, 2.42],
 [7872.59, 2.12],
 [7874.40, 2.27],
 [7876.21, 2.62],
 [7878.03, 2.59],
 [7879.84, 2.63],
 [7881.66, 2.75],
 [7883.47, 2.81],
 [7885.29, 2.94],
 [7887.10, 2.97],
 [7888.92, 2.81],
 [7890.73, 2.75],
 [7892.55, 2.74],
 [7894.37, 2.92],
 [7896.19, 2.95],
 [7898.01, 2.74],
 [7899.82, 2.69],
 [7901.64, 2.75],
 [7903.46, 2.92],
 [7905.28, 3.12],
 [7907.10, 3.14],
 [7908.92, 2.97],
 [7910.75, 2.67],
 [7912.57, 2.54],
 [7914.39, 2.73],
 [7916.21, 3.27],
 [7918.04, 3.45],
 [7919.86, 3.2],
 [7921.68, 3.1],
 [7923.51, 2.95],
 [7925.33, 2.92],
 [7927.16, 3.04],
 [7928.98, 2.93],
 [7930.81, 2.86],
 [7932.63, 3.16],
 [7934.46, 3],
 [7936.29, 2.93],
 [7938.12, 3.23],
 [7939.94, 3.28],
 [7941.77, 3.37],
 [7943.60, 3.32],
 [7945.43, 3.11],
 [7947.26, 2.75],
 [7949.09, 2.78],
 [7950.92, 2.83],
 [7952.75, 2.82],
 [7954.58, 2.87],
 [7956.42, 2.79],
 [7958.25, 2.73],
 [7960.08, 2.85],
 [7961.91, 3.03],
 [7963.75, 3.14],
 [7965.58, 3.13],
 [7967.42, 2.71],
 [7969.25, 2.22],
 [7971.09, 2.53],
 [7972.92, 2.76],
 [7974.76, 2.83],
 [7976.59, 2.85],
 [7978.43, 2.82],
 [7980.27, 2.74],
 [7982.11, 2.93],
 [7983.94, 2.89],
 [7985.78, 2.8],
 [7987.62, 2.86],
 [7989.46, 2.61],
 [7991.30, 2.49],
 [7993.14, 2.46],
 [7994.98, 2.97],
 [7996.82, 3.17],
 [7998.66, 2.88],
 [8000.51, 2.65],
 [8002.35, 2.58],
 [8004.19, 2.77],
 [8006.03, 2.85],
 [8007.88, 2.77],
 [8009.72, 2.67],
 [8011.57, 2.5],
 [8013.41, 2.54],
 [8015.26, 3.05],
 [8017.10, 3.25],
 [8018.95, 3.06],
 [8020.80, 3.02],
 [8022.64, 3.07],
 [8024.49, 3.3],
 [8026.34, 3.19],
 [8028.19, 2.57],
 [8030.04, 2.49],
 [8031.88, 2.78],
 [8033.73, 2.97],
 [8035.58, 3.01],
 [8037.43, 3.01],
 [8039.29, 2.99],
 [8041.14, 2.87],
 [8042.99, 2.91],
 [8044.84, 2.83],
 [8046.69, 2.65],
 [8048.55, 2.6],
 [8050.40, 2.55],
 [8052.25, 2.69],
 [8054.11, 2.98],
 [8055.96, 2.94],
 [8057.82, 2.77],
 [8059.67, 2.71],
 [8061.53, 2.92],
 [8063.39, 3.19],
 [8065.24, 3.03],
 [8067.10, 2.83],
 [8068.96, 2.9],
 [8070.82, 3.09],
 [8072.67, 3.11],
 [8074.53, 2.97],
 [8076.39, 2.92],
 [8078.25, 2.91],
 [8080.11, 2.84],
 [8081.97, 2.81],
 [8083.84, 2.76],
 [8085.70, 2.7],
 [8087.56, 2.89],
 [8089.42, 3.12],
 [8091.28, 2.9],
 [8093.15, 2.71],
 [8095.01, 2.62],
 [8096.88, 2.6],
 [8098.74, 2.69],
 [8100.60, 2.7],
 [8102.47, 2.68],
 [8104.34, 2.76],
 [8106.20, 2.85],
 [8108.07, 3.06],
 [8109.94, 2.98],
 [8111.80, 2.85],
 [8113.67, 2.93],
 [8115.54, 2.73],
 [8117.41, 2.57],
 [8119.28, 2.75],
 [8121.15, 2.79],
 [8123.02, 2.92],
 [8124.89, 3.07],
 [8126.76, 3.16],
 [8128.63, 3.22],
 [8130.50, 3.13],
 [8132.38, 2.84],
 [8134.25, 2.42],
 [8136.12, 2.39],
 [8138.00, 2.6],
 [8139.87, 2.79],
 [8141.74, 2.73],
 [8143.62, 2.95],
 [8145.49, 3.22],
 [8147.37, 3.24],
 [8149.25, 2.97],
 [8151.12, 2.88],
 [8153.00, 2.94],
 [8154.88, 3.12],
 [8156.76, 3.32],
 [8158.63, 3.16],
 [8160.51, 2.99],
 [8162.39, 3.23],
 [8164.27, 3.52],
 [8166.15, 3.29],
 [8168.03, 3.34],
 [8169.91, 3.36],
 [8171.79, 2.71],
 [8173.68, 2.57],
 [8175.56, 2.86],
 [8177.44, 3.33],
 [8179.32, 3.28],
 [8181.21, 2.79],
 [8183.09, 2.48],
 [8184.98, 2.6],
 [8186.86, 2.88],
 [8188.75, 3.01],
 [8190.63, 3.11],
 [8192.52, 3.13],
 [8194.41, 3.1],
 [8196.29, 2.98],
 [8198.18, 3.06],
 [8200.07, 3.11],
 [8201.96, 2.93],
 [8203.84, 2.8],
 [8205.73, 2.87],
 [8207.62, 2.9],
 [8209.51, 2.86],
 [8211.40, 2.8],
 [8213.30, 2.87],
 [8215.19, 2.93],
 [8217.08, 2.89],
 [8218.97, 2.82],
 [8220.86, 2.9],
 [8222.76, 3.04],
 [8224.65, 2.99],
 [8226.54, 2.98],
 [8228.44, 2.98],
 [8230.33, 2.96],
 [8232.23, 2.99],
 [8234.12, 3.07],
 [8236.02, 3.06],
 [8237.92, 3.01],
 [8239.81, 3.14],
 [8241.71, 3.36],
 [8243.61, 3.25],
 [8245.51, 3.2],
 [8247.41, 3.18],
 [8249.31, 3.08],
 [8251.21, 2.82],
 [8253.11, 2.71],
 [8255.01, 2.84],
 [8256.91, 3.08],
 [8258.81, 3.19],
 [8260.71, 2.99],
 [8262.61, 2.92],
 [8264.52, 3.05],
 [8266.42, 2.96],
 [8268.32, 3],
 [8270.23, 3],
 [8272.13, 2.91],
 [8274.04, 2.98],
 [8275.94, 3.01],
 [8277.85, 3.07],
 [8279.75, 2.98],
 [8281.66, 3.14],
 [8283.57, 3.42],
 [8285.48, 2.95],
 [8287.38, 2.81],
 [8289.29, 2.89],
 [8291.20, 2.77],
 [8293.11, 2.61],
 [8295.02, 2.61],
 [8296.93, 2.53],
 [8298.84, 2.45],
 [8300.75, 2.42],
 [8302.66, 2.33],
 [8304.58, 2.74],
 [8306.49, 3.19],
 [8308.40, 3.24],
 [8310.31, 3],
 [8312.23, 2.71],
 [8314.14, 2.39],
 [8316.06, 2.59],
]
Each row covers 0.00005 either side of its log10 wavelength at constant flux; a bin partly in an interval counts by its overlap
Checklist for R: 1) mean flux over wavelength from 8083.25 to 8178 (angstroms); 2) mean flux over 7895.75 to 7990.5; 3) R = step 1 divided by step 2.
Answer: 1.0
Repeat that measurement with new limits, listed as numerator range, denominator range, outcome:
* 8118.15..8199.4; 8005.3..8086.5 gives 1.04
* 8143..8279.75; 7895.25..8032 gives 1.04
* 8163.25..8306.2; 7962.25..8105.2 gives 1.04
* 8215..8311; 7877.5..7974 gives 1.01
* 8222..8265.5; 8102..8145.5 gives 1.07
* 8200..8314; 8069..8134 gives 1.02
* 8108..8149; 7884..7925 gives 0.98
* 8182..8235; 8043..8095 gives 1.02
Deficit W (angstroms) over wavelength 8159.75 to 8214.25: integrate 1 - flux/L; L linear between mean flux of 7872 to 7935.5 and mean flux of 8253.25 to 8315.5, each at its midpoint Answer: -2.3 angstroms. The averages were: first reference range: 2.86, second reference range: 2.88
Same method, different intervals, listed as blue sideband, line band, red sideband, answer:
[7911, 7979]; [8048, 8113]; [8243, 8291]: 2.7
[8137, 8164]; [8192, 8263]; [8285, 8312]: -2.9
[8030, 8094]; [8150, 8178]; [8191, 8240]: -1.6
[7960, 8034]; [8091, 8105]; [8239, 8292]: 1.0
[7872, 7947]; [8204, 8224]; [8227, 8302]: 0.4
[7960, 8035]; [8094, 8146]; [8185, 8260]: 1.7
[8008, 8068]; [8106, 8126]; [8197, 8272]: 0.4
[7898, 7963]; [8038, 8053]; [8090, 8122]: 0.4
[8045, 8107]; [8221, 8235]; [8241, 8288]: 0.0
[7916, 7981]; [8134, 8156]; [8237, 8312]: 0.5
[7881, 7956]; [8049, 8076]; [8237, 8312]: 0.4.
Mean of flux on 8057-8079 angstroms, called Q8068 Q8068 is 2.95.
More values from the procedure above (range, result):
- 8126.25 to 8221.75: 2.97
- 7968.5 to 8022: 2.78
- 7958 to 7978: 2.8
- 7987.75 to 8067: 2.84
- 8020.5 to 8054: 2.86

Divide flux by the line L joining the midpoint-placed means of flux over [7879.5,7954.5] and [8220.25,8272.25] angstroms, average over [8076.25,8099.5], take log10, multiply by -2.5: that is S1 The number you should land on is 0.07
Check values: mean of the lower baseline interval 2.95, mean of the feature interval 2.8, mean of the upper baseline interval 3.03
